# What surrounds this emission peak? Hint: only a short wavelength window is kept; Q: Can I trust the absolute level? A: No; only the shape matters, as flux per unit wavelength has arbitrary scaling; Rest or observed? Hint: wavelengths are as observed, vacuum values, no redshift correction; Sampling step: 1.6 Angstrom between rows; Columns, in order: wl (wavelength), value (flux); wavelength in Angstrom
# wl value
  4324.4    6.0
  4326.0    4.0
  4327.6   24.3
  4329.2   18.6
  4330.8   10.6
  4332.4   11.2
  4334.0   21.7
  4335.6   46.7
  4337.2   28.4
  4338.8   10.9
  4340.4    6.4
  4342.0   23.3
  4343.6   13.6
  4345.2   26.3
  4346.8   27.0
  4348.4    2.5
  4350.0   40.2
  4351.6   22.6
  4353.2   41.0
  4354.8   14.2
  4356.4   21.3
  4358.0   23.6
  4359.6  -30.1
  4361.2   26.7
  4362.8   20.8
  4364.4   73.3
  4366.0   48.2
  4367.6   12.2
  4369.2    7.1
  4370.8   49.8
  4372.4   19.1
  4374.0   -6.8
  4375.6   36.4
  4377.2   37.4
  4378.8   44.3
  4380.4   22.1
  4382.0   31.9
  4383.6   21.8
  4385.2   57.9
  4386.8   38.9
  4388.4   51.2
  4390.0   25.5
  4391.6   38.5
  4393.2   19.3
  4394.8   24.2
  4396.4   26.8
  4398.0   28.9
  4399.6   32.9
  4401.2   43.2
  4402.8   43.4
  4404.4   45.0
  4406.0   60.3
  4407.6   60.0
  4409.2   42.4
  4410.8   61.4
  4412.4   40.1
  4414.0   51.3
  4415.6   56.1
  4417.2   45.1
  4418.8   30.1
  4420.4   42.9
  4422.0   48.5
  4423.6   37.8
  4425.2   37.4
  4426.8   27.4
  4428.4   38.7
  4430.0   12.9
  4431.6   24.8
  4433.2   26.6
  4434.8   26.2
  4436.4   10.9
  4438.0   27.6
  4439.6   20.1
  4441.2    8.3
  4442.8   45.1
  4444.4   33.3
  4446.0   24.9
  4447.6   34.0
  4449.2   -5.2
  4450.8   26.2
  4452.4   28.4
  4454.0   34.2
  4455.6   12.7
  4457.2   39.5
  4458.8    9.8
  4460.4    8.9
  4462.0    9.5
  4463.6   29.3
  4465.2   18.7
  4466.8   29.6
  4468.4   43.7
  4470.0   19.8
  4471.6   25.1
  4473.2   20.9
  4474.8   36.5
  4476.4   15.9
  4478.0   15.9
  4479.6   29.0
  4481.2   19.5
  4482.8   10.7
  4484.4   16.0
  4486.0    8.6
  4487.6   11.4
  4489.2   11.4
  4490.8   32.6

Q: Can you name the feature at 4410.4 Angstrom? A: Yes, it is C IV 1549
